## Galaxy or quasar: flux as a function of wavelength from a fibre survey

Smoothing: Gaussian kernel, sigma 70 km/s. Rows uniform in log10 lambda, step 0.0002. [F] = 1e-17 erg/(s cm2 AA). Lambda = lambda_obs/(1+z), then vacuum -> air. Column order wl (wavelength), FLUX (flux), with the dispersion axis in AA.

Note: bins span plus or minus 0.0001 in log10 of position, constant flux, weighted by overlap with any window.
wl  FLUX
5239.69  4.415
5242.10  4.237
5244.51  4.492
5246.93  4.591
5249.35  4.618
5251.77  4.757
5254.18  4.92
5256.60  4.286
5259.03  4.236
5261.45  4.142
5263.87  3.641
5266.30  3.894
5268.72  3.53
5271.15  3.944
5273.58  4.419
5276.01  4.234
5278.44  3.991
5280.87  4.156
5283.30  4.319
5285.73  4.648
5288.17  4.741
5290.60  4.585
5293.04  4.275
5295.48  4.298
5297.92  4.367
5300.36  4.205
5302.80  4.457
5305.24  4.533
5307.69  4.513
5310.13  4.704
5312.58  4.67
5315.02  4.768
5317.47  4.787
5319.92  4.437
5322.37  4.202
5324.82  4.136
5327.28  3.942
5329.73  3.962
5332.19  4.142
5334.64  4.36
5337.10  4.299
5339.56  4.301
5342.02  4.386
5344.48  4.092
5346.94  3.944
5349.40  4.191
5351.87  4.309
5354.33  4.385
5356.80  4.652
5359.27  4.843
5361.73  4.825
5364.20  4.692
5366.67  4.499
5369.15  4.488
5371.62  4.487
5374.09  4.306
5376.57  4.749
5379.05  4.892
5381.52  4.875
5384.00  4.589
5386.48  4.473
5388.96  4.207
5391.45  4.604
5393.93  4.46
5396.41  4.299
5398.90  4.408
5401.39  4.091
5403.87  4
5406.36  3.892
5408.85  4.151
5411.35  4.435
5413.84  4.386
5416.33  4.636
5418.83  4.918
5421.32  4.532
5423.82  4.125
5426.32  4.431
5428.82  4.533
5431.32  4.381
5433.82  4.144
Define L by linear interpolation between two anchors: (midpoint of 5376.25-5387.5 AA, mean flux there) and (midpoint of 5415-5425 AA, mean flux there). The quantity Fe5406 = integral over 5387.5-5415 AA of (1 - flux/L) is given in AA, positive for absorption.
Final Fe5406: 2.2 AA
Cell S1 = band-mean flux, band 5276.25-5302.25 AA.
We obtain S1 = 4.36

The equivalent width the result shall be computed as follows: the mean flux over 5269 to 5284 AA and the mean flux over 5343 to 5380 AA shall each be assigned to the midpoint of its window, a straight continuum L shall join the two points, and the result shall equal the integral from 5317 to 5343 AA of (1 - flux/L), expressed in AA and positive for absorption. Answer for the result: 0.6 AA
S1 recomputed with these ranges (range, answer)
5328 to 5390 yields 4.44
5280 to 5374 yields 4.41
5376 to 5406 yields 4.45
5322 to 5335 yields 4.1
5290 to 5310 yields 4.41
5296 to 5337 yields 4.38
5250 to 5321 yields 4.36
